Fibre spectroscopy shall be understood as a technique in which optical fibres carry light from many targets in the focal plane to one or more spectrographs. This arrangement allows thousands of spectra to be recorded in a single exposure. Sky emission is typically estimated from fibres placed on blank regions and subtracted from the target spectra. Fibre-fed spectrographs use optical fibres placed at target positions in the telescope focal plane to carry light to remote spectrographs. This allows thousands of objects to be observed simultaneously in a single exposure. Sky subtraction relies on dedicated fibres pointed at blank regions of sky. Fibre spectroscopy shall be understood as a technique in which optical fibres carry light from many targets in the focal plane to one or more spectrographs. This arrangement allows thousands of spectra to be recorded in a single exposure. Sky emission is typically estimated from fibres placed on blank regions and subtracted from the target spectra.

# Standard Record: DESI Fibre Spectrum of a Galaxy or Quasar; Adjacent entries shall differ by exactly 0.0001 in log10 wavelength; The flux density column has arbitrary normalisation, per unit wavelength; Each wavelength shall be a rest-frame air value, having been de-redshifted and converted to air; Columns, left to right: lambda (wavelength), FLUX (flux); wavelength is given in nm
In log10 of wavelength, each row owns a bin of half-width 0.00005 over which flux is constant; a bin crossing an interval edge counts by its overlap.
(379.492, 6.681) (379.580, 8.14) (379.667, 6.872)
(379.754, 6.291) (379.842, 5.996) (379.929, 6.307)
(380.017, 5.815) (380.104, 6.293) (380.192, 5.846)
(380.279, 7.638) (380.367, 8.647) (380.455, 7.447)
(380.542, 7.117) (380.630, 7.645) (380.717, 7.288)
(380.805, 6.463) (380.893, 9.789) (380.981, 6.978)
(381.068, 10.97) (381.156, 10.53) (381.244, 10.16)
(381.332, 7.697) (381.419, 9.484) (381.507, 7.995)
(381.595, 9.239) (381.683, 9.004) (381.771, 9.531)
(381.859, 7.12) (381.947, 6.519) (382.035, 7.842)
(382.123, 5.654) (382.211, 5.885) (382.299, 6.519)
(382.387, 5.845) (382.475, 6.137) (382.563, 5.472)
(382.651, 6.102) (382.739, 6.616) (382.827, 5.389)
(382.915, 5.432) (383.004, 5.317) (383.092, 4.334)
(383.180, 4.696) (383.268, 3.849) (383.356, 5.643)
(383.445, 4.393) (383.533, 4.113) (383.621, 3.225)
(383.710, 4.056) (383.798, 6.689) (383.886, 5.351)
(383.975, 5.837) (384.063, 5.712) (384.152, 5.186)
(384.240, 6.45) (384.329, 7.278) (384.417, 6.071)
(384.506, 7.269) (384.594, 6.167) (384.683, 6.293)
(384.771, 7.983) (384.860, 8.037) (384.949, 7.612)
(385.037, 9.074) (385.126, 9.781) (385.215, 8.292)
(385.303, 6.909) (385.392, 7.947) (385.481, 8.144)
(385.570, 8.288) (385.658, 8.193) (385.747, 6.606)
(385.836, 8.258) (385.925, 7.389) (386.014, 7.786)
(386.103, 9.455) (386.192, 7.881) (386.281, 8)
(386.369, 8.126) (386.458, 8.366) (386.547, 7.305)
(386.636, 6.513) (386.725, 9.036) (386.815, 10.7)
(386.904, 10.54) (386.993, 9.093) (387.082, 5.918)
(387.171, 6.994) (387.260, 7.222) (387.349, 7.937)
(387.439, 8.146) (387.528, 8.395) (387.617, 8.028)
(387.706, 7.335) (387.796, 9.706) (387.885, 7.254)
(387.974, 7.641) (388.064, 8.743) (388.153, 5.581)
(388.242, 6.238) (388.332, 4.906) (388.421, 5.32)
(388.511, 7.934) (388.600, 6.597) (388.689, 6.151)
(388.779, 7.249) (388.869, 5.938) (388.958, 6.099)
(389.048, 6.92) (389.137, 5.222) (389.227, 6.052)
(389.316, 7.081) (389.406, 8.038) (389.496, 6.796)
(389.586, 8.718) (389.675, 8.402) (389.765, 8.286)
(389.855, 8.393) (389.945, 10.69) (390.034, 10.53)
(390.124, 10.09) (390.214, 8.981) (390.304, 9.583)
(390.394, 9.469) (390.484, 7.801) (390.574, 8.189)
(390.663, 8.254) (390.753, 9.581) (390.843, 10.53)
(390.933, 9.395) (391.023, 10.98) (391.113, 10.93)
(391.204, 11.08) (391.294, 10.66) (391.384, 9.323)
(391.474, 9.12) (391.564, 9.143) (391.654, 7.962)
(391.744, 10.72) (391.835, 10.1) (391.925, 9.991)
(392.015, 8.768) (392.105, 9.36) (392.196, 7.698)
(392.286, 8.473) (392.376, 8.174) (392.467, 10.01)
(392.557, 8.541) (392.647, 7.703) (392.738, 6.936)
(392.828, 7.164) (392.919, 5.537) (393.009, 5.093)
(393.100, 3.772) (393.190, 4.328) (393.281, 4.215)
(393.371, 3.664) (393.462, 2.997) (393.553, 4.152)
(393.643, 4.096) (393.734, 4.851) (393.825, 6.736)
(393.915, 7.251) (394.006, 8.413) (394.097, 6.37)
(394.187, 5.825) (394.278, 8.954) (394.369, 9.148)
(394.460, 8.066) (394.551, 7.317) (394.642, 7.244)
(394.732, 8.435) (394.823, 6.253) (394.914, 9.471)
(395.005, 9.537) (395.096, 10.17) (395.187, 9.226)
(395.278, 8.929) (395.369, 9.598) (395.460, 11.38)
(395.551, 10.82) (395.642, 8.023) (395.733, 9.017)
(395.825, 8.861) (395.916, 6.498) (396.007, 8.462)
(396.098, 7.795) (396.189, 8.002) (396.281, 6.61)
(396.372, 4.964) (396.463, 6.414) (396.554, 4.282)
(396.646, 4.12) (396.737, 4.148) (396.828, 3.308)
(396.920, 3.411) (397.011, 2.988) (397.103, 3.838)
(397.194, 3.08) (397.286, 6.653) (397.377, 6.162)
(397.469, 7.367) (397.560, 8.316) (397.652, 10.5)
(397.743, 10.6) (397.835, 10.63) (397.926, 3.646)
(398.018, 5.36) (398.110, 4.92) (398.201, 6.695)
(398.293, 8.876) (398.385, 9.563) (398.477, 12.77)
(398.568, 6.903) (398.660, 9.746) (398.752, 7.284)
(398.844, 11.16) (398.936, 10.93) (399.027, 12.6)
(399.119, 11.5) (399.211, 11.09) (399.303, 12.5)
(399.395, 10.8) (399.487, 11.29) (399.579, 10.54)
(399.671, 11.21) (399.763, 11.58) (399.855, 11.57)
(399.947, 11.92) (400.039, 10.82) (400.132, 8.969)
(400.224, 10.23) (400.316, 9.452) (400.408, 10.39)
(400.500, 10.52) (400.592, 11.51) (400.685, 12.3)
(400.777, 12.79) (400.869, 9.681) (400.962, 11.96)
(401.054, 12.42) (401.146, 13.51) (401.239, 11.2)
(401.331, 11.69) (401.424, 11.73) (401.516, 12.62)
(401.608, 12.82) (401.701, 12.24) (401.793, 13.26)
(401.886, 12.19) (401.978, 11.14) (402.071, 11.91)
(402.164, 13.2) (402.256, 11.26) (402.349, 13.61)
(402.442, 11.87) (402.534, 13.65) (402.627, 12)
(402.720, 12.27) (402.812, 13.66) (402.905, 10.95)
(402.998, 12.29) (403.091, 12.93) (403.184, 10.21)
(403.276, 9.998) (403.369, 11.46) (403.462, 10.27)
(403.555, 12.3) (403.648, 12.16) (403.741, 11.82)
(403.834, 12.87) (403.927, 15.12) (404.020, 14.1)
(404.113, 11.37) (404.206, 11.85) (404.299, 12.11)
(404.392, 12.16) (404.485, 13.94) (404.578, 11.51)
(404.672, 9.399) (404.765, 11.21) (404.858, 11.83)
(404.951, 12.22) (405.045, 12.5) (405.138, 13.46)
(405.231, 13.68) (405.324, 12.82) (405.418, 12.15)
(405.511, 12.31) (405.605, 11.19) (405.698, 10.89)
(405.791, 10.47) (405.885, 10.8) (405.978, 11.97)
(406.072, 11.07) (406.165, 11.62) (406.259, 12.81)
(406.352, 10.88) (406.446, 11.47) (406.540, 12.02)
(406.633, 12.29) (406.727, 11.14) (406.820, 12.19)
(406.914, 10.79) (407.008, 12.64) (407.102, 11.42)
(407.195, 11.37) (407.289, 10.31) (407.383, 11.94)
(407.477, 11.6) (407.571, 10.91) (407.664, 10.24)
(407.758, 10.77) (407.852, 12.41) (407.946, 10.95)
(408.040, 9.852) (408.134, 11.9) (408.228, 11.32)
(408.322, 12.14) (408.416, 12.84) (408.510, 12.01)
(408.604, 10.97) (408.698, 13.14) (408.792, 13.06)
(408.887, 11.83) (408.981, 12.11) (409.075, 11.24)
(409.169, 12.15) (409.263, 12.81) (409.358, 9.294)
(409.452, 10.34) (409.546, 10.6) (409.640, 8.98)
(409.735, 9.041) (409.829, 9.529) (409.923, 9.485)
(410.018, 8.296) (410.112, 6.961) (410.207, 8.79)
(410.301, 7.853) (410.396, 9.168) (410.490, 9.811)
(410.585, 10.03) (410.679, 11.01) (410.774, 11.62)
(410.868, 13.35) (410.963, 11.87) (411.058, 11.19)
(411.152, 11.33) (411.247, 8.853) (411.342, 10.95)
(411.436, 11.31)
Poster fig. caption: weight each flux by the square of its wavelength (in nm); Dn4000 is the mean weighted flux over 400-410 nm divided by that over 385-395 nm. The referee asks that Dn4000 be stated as 1.61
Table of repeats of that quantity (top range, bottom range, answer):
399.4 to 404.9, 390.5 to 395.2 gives 1.57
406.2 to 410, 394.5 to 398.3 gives 1.67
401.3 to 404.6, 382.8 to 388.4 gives 1.89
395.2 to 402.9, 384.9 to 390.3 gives 1.30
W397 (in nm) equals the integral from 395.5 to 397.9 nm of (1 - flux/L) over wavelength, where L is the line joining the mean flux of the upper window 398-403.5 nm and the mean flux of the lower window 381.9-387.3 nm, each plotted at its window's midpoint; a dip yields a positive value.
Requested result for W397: 0.796 nm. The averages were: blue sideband 6.84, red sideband 11.1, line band 6.71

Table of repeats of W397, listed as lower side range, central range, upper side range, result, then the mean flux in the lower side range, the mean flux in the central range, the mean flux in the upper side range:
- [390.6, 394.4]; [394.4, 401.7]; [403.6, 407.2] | 0.482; 7.76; 9.01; 12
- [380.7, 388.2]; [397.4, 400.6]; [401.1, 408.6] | 0.247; 7.27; 9.78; 11.9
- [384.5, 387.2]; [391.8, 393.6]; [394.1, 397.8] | 0.181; 8.02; 6.81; 7.34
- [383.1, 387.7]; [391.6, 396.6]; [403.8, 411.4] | 0.733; 7.16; 7.5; 11.3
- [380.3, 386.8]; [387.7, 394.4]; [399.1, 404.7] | 0.966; 7.13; 7.7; 11.8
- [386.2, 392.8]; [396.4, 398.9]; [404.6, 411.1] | 0.738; 8.3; 6.77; 11.2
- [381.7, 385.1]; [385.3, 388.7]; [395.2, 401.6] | -0.466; 6.11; 7.73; 9.03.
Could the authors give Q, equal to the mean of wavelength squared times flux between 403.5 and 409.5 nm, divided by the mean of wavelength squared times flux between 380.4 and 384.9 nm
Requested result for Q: 1.99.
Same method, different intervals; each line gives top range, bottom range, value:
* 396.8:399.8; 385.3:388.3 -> 1.13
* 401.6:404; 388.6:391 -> 1.60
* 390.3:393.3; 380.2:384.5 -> 1.33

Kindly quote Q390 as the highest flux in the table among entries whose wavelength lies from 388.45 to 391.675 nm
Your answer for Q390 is 11.08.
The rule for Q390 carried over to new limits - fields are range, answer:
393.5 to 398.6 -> 12.77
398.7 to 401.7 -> 13.51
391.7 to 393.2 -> 10.72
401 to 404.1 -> 15.12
